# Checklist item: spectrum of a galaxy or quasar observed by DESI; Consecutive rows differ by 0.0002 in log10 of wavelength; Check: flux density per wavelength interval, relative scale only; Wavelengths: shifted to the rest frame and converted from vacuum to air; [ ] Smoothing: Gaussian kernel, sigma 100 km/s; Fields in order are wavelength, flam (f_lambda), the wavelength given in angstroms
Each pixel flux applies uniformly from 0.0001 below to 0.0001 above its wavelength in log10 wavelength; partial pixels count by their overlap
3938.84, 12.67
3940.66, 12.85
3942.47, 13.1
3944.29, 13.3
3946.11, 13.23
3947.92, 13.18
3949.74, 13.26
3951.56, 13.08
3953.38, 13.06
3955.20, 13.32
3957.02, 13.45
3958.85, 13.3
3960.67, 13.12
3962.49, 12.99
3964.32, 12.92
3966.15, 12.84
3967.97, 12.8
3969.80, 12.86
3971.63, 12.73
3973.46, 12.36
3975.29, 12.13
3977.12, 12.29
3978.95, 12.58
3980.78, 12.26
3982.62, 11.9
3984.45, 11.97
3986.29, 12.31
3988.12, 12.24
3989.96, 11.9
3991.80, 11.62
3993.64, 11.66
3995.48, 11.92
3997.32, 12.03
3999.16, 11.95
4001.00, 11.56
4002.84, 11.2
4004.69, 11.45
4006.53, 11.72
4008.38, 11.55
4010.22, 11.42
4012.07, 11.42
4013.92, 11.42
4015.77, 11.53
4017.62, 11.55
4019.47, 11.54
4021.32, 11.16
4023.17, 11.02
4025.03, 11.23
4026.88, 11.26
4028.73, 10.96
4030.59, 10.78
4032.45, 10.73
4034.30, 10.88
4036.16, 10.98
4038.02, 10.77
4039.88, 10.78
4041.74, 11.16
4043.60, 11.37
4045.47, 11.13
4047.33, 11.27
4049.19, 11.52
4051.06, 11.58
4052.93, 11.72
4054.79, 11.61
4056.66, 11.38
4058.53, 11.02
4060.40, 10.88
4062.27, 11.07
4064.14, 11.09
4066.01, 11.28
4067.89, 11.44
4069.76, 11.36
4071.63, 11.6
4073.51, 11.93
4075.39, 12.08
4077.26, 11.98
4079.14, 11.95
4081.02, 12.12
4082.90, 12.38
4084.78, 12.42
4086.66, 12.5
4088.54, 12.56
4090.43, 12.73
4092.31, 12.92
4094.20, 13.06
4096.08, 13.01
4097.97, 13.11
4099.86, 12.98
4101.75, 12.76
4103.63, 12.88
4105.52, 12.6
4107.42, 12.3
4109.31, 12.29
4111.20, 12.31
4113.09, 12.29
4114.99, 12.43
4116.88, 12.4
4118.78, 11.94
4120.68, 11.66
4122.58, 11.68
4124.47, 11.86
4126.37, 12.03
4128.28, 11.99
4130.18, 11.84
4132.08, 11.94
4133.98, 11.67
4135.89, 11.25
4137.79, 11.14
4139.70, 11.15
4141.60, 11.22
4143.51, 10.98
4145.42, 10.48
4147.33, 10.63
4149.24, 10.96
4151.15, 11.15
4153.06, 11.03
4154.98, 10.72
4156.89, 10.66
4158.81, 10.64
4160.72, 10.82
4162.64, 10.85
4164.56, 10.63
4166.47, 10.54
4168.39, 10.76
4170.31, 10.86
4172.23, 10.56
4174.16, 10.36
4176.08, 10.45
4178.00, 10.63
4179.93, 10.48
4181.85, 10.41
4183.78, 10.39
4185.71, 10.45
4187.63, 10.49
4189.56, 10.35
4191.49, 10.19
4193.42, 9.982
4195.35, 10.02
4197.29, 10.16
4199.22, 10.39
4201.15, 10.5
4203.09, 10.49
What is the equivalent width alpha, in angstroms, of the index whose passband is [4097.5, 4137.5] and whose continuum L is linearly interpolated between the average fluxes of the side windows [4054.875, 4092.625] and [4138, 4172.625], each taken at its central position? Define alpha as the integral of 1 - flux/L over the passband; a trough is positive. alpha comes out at -3.1 angstroms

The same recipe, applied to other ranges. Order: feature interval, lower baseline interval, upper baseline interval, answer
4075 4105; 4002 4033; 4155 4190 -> -4.5 angstroms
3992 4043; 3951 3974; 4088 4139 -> 5.6 angstroms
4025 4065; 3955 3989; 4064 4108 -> 4.1 angstroms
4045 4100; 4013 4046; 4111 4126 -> -1.6 angstroms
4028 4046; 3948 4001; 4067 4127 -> 2.1 angstroms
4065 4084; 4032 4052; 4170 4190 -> -1.5 angstroms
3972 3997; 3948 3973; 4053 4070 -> 1.0 angstroms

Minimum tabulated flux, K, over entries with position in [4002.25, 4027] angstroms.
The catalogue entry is 11.02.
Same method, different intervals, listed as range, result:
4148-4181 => 10.36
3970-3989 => 11.9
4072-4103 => 11.93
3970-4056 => 10.73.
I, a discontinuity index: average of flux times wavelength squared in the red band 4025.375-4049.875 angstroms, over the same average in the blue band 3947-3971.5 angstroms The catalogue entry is 0.88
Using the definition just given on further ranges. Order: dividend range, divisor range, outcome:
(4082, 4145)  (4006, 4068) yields 1.12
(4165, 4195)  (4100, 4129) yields 0.88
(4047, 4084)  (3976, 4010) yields 1.01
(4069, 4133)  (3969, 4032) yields 1.10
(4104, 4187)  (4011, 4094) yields 1.02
